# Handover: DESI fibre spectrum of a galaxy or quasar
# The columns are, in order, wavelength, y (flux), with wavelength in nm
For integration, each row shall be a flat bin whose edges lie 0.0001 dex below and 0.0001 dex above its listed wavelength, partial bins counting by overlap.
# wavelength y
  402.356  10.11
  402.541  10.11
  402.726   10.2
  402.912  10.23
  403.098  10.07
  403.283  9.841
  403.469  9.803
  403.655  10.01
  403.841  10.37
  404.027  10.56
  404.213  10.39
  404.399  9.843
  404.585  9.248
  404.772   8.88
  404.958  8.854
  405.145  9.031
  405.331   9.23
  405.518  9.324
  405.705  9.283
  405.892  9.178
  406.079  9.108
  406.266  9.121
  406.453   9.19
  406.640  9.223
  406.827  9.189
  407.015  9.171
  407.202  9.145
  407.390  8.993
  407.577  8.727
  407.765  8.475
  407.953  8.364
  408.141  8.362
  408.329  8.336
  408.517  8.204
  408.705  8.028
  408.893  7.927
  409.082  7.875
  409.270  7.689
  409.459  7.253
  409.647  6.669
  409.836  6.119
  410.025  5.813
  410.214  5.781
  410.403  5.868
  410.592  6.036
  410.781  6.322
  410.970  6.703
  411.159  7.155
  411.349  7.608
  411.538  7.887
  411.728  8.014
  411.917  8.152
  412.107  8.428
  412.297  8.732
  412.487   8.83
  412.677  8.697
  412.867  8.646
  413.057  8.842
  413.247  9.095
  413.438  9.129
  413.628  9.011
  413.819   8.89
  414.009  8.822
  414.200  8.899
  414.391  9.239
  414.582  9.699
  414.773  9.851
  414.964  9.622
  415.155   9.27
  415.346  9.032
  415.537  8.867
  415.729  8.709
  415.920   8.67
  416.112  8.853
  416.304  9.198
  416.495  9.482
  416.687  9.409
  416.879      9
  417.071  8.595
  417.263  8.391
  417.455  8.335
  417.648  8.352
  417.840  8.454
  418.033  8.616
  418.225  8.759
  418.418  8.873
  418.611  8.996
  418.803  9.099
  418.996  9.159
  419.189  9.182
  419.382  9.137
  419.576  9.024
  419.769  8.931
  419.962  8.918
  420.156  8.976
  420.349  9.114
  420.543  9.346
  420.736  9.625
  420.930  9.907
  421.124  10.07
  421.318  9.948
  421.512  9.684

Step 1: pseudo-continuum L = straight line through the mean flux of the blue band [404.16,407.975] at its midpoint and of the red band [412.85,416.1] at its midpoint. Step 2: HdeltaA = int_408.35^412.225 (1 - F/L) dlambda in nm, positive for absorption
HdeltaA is 0.81 nm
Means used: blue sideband 9.14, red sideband 9.08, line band 7.21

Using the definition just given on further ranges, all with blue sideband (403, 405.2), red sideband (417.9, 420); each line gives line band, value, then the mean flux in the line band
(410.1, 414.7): 0.59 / 8.11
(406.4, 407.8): 0.08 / 9.03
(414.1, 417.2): 0.00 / 9.14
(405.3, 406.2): 0.04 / 9.21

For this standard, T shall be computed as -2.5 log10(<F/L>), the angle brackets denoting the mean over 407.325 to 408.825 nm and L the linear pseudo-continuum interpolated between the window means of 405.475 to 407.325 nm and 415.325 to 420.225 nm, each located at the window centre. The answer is 0.09 mag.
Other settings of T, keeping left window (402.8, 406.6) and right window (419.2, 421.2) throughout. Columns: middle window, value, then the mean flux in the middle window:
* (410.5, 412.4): 0.25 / 7.51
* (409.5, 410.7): 0.48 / 6.1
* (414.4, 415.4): -0.01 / 9.49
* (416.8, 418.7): 0.09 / 8.63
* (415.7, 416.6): 0.04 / 9.01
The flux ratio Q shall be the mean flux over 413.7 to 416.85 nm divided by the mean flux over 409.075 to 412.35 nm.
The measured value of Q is 1.3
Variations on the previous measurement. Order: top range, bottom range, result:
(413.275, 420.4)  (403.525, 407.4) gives 0.96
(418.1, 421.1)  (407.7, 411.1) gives 1.27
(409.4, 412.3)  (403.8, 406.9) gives 0.74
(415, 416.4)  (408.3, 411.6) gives 1.28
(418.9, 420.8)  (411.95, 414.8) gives 1.02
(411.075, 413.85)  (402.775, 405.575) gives 0.87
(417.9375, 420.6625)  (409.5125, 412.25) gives 1.30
